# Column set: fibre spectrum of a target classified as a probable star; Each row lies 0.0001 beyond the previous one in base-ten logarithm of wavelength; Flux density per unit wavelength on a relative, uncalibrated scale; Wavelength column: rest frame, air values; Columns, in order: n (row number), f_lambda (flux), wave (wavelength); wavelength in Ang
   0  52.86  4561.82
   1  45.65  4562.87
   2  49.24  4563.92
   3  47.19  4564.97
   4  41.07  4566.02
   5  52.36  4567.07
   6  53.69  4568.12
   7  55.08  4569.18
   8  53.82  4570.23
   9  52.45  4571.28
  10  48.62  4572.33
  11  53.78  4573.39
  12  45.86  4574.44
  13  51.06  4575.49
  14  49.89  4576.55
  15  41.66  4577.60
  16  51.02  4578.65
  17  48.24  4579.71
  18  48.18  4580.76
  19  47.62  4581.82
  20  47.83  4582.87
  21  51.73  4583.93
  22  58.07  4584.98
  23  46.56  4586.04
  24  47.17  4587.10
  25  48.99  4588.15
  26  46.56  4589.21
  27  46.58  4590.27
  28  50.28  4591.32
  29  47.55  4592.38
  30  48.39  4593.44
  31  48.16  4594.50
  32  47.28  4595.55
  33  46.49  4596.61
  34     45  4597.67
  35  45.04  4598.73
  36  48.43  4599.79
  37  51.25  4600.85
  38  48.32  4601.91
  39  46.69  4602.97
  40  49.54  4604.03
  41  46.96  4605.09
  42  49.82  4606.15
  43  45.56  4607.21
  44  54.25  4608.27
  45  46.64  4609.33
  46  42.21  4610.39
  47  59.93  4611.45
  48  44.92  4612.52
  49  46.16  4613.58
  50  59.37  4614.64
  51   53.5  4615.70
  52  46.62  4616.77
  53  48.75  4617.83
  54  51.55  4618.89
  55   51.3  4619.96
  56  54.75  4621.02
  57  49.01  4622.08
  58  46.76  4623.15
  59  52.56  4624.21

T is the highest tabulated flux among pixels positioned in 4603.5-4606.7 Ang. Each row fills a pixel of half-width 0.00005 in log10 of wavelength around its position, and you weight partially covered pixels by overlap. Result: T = 49.82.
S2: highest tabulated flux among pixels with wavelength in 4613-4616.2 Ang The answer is 59.37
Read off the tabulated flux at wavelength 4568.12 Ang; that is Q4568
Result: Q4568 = 53.69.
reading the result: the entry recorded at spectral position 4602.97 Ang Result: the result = 46.69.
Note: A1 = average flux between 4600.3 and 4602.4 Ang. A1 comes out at 49.8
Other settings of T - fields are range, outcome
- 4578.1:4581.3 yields 51.02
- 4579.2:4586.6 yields 58.07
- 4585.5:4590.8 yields 48.99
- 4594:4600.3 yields 48.43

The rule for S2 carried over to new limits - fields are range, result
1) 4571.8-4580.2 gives 53.78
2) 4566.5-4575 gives 55.08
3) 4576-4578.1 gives 49.89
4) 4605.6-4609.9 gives 54.25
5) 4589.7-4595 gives 50.28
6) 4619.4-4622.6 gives 54.75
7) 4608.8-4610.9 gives 46.64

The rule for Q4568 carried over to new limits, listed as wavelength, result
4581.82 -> 47.62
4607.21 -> 45.56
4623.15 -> 46.76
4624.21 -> 52.56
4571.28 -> 52.45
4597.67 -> 45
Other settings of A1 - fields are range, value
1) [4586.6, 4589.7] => 47.6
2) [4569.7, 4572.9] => 51.7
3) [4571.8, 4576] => 49.9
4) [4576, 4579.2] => 47.5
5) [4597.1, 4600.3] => 46.1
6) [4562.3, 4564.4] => 47.6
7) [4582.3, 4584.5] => 50.1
